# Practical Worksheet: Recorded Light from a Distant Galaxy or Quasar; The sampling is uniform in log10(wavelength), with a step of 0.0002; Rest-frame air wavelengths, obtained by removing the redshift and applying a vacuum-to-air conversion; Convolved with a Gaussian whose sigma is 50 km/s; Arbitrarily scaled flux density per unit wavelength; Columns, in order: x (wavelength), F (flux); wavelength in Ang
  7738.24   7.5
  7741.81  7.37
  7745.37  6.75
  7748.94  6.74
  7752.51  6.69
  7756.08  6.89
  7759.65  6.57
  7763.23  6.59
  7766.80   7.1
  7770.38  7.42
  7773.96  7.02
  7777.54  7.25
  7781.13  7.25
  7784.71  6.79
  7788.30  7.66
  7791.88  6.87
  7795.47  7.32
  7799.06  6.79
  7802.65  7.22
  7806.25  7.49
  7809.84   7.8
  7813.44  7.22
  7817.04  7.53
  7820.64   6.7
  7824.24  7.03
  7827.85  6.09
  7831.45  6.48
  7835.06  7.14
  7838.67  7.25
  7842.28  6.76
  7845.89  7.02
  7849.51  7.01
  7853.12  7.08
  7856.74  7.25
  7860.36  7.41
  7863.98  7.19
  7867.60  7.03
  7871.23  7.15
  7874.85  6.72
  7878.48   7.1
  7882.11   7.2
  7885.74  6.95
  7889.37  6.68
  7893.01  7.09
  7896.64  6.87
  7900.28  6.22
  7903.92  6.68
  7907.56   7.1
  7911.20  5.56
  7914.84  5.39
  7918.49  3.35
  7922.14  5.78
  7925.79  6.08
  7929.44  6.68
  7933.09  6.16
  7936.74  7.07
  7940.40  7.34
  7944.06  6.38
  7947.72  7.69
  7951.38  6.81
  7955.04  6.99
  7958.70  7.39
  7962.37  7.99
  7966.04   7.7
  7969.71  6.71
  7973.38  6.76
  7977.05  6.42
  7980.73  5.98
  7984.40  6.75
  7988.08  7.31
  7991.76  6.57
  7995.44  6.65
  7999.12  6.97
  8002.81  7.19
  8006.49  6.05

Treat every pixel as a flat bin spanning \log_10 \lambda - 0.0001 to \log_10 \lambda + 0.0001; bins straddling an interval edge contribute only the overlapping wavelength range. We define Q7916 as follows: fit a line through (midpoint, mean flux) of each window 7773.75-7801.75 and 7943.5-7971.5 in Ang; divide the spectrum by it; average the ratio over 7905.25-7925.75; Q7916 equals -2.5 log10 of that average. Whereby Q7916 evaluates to 0.29 mag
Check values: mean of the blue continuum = 7.13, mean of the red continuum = 7.25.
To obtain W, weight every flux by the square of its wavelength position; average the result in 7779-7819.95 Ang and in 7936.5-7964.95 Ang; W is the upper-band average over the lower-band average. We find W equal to 1.0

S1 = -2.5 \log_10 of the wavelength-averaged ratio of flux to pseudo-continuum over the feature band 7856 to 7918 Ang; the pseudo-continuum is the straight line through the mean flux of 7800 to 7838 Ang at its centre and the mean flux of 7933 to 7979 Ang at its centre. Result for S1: 0.05 mag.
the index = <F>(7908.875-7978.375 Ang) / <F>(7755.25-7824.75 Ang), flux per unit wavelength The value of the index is 0.9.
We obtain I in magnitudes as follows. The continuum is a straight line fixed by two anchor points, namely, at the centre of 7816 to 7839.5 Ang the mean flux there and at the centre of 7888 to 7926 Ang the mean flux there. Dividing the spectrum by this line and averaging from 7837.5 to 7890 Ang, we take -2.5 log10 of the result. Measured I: -0.09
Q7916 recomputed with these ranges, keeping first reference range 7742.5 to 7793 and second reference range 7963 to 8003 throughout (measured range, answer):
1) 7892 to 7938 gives 0.13 mag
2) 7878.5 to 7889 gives -0.02 mag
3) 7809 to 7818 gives -0.08 mag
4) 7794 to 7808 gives -0.04 mag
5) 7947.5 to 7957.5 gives -0.04 mag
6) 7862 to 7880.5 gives -0.02 mag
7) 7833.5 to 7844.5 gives -0.02 mag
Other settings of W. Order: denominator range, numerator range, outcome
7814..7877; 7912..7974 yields 0.97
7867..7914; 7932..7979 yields 1.06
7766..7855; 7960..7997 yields 1.01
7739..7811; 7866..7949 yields 0.95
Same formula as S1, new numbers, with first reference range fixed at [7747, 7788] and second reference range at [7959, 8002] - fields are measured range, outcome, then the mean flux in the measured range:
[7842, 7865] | -0.028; 7.12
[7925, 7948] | 0.029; 6.74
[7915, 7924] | 0.417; 4.72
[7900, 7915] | 0.107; 6.28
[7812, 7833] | 0.017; 6.84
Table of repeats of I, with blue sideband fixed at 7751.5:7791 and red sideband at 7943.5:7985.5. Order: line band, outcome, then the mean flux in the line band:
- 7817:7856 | 0.018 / 6.9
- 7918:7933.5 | 0.212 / 5.75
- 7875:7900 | 0.013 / 6.92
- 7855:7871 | -0.031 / 7.21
